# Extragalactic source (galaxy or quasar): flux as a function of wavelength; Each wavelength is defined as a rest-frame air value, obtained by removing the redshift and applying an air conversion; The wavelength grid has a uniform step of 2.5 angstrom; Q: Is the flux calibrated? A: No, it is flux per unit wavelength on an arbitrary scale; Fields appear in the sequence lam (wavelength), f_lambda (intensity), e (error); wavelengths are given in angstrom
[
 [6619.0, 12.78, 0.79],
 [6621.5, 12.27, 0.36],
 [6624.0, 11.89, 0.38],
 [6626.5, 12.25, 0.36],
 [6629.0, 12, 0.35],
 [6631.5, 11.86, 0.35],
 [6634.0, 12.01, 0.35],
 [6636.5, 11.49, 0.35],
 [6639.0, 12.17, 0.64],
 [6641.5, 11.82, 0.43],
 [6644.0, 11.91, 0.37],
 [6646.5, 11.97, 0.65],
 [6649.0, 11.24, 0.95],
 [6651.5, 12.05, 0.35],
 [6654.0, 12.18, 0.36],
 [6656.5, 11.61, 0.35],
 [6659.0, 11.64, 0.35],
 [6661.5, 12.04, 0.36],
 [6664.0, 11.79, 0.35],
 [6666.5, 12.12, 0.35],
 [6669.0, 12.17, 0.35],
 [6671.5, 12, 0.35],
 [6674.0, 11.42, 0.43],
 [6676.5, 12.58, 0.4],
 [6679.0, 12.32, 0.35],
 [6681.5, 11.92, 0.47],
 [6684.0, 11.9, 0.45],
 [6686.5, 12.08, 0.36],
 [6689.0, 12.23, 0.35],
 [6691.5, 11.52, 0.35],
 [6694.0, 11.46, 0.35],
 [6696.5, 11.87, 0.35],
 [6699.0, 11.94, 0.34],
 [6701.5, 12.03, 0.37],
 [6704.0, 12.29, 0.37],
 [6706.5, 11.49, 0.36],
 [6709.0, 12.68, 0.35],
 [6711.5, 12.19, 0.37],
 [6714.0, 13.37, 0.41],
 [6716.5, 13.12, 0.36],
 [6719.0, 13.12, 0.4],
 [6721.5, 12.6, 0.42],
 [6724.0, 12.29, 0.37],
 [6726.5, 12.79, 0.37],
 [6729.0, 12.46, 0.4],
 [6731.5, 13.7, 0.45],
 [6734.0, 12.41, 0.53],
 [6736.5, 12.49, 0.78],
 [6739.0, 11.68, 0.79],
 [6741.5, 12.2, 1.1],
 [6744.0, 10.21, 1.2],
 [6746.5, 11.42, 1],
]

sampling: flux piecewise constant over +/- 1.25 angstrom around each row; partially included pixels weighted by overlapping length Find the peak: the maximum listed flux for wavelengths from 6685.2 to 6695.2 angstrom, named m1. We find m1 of 12.23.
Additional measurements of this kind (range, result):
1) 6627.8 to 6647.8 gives 12.17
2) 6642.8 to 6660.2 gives 12.18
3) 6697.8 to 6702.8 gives 12.03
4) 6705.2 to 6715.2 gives 13.37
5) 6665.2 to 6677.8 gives 12.58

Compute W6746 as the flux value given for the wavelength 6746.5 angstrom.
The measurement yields 11.42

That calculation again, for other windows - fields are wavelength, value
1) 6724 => 12.29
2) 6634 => 12.01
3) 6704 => 12.29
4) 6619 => 12.78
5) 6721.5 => 12.6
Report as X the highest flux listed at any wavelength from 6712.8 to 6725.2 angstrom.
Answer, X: 13.37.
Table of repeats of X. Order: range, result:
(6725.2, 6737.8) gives 13.7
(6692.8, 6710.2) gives 12.68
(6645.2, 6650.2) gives 11.97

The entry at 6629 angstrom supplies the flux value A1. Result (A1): 12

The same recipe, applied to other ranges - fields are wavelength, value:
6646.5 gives 11.97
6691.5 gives 11.52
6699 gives 11.94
